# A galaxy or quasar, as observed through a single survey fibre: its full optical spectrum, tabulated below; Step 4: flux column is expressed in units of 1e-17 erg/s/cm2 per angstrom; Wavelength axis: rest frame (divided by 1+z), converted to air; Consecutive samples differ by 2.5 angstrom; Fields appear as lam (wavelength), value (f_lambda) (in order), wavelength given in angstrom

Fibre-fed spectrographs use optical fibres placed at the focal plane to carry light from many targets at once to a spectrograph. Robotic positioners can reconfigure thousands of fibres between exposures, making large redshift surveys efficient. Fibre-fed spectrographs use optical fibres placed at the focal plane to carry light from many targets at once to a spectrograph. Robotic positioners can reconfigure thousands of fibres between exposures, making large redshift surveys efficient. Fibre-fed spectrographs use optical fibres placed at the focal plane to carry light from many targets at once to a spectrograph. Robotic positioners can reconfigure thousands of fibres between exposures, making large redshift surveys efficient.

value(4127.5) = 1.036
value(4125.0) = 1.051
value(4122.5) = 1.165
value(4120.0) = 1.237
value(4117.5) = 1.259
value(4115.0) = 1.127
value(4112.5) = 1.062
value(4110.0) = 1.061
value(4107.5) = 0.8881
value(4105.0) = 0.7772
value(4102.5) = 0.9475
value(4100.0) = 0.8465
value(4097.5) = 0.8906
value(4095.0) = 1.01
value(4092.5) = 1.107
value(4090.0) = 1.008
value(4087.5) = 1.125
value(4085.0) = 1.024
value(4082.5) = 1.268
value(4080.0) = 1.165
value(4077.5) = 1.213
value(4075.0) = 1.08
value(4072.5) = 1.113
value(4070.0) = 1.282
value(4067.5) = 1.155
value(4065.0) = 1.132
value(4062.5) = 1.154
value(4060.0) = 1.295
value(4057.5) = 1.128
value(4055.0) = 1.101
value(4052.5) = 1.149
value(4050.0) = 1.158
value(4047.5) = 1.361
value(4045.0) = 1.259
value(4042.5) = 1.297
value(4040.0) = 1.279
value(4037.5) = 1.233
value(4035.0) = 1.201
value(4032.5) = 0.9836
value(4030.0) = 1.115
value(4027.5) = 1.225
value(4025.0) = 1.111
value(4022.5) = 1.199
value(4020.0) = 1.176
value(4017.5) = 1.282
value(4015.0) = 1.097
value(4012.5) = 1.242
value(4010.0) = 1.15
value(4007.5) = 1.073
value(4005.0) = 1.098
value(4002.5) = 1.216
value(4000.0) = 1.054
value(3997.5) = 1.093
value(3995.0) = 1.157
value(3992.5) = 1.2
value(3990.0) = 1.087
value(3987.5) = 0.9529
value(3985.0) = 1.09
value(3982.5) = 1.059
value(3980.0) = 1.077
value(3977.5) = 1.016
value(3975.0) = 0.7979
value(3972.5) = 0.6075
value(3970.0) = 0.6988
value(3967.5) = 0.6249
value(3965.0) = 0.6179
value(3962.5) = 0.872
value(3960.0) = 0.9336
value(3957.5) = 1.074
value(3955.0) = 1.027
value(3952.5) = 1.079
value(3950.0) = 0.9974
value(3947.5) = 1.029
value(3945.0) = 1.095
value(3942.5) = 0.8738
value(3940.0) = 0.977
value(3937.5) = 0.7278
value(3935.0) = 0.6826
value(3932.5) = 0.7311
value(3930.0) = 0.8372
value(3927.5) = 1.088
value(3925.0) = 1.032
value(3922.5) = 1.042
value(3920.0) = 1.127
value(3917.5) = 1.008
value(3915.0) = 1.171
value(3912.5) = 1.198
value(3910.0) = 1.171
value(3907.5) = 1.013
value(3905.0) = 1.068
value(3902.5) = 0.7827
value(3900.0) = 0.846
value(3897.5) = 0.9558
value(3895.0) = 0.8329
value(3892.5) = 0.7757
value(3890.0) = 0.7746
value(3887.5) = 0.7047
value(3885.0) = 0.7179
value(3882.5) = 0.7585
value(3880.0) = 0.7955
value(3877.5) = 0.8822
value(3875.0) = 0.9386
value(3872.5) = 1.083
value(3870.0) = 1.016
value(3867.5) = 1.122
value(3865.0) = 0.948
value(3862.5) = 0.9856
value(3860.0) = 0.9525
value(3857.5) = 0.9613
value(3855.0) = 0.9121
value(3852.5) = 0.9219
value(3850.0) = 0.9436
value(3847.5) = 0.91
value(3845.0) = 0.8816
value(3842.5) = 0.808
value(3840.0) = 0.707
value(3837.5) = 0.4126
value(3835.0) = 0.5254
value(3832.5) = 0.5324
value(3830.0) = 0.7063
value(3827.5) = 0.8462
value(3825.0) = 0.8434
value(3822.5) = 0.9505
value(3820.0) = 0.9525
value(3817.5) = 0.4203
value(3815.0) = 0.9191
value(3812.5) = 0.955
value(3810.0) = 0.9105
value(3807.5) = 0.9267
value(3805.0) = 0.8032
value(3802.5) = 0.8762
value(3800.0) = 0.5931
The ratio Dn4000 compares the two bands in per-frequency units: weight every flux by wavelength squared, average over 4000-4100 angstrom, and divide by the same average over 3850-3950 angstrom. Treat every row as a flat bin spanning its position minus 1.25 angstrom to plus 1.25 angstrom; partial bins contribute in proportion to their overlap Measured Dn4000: 1.32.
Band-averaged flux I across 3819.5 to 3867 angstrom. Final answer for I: 0.829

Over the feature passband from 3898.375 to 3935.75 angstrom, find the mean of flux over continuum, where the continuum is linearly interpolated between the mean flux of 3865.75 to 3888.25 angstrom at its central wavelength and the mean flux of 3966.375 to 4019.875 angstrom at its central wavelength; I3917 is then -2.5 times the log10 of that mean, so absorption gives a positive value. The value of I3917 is -0.05 mag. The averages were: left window 0.896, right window 1.04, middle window 0.99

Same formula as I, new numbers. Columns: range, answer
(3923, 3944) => 0.878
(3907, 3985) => 0.946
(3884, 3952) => 0.938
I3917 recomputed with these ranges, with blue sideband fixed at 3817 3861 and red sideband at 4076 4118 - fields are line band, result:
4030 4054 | -0.216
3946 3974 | 0.046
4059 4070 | -0.180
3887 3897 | 0.072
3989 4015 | -0.193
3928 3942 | 0.096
